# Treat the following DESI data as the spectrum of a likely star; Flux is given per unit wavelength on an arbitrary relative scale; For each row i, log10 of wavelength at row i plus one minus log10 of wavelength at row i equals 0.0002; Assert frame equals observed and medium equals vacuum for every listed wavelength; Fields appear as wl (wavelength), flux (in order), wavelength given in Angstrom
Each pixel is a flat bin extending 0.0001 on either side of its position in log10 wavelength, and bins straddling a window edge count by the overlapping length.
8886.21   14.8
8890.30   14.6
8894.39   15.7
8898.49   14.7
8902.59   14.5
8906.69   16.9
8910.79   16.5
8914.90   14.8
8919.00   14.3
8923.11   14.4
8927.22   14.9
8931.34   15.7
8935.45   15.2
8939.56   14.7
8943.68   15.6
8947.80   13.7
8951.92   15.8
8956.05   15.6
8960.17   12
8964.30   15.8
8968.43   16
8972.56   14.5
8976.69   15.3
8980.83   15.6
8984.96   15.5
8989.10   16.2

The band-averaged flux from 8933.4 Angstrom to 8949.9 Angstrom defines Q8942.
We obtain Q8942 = 14.8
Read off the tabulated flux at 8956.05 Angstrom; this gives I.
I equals 15.6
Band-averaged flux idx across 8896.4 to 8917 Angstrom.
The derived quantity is 15.5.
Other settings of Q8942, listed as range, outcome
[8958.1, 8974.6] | 14.6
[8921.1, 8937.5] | 15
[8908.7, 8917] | 15.7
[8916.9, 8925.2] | 14.4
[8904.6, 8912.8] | 16.7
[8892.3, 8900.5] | 15.2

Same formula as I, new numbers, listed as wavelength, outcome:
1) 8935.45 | 15.2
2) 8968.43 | 16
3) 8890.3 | 14.6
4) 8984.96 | 15.5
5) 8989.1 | 16.2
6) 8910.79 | 16.5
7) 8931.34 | 15.7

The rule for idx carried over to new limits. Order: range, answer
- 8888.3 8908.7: 15.3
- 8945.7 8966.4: 14.6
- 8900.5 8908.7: 15.7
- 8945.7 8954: 14.7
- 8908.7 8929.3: 15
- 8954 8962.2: 13.8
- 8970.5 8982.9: 15.1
